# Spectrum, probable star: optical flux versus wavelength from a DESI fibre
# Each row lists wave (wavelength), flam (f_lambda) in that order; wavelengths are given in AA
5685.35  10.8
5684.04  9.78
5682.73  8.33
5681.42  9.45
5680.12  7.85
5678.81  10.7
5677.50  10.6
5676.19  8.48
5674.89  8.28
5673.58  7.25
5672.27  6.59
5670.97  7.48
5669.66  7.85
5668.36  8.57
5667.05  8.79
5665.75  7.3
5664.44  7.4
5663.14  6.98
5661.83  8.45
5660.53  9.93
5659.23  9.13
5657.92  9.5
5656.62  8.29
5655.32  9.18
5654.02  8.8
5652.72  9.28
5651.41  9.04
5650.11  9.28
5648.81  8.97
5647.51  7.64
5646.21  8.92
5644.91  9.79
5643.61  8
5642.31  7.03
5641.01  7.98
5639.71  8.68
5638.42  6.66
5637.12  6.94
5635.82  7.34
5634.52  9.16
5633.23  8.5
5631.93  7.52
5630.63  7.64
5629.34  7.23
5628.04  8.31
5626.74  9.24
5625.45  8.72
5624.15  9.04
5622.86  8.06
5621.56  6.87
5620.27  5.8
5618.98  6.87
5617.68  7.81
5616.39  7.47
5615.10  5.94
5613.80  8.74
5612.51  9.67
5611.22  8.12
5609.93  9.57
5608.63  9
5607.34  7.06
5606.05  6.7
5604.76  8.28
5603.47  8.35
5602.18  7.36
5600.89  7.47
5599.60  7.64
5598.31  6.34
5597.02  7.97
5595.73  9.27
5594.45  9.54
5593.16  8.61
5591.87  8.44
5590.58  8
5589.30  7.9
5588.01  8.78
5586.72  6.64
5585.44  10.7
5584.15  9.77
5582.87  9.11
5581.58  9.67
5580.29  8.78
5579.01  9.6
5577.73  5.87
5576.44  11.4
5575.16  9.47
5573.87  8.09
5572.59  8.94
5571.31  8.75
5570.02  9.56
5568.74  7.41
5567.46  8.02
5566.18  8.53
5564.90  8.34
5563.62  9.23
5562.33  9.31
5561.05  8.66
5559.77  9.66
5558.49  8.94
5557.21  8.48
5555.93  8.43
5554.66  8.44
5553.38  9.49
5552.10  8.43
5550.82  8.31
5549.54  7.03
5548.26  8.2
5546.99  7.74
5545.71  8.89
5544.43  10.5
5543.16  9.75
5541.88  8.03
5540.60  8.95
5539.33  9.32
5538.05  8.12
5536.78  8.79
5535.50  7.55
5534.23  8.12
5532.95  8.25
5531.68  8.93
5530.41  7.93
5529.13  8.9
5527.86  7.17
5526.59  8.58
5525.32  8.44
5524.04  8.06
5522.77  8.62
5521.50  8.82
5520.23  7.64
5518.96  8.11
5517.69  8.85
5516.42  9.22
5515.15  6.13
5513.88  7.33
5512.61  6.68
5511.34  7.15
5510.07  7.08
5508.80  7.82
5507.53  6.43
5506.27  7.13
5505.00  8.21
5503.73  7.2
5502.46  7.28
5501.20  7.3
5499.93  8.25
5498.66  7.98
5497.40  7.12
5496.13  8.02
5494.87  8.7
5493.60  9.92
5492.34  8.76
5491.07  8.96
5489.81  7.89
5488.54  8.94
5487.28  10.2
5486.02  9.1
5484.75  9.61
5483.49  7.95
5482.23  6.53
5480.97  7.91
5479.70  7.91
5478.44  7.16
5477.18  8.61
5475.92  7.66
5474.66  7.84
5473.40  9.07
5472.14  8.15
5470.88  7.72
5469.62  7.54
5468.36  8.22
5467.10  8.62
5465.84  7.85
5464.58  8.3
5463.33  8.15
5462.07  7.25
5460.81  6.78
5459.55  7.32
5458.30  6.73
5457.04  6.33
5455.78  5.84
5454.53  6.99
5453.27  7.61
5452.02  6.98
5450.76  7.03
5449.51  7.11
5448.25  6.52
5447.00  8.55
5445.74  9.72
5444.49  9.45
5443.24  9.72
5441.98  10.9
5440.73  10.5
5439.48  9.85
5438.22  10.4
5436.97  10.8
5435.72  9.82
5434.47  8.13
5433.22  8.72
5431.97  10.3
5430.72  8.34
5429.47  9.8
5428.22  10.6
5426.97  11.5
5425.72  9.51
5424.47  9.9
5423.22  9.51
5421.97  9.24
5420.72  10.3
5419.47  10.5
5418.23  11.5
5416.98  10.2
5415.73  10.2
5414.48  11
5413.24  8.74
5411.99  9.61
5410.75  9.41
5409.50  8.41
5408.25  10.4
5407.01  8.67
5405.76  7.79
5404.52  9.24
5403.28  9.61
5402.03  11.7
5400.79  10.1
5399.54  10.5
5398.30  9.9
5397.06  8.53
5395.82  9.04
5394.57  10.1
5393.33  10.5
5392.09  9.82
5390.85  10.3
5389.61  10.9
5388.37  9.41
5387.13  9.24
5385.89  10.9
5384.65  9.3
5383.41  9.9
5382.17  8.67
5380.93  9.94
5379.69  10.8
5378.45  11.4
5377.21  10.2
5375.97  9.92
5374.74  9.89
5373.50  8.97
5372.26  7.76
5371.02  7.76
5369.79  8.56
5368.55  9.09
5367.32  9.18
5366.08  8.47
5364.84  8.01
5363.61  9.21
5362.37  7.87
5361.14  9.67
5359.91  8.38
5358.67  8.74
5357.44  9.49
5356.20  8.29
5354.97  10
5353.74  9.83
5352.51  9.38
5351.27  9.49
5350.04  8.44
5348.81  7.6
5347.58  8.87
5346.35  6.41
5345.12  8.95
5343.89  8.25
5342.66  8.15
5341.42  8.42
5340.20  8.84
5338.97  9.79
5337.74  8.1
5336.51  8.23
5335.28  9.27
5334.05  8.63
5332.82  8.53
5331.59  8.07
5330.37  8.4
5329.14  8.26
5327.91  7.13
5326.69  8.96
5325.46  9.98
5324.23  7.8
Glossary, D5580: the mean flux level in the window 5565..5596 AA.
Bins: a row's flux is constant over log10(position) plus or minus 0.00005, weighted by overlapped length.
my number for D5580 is 8.77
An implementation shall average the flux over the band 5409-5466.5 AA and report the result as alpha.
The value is 8.95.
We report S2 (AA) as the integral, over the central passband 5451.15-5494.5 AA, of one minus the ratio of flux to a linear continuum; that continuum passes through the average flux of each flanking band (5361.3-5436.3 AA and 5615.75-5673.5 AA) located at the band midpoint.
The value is 5.7 AA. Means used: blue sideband 9.61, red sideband 8.13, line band 7.95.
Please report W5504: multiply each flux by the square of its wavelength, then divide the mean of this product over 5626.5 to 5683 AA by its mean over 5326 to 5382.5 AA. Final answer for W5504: 1.06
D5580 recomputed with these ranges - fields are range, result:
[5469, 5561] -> 8.23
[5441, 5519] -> 7.94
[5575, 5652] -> 8.23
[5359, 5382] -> 9.15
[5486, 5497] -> 8.9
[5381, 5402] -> 9.88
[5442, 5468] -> 7.72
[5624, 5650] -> 8.17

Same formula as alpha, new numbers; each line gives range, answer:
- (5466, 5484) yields 7.92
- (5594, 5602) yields 7.97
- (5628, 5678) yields 8.27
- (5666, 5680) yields 8.4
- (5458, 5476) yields 7.84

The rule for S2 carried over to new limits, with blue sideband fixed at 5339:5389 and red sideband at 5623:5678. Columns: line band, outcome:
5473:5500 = 1.2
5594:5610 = 0.9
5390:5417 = -2.3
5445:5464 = 3.3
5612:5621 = 1.0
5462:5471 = 0.8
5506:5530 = 2.3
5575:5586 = -1.1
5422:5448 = -2.5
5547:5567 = -0.1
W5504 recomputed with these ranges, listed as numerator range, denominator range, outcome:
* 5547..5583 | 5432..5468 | 1.09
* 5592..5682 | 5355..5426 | 0.94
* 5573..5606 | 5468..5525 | 1.10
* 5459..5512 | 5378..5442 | 0.83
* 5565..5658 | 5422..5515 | 1.05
